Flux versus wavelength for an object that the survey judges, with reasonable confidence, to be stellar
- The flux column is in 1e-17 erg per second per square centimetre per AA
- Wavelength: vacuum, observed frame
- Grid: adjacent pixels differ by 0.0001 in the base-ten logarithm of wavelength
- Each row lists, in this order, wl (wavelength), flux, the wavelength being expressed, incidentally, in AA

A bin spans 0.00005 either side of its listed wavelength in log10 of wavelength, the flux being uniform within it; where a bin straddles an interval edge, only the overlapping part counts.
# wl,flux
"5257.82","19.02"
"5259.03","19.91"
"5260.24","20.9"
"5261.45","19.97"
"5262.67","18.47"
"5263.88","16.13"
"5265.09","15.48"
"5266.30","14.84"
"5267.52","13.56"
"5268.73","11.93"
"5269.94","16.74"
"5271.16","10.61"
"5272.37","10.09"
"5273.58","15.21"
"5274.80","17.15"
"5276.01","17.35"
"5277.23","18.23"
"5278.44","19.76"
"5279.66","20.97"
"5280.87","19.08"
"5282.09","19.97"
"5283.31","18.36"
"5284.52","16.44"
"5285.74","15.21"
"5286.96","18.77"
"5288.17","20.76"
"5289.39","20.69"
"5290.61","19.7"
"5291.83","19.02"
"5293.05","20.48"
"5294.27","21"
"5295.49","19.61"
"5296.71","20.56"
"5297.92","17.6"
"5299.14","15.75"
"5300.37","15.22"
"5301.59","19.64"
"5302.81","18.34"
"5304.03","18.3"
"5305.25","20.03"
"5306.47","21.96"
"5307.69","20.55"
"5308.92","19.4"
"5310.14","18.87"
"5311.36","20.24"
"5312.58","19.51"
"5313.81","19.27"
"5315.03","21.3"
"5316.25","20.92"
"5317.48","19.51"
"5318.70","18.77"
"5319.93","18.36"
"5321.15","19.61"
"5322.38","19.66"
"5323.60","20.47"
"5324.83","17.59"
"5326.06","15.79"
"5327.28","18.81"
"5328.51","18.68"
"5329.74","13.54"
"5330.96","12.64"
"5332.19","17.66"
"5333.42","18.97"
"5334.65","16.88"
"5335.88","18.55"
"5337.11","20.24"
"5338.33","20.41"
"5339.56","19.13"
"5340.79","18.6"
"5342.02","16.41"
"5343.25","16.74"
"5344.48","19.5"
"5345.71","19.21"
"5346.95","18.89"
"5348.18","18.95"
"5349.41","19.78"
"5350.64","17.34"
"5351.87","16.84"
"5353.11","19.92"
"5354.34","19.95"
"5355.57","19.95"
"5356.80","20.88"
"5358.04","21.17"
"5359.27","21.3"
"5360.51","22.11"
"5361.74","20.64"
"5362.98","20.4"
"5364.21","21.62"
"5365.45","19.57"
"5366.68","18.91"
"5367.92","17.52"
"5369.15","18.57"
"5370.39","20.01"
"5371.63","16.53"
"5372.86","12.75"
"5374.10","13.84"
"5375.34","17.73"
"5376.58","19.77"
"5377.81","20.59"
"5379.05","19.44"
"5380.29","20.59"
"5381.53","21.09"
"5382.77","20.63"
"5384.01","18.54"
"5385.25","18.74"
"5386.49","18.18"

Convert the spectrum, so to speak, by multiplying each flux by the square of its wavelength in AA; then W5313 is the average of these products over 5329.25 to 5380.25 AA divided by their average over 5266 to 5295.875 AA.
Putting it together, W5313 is 1.1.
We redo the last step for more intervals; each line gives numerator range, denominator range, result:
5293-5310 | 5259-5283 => 1.15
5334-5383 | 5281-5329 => 1.02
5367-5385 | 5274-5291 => 1.02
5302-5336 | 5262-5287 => 1.16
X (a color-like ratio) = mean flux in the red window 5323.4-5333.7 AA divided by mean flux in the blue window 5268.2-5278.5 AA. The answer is 1.1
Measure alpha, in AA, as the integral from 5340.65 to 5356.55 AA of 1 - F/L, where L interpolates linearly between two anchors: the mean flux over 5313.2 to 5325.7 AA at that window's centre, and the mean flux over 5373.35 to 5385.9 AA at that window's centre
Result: 0.5 AA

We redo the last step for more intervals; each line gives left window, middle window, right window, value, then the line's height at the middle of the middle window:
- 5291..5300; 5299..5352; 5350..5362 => 2.5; 19.5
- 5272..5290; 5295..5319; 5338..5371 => -1.0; 18.5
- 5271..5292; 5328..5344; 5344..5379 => 0.9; 18.7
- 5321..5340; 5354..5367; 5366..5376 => -2.5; 17.3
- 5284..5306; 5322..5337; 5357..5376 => 1.1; 18.8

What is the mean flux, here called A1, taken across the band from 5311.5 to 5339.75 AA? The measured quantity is 18.6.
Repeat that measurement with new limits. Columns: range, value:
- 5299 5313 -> 19.1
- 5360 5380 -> 18.8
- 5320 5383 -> 18.7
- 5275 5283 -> 19.1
